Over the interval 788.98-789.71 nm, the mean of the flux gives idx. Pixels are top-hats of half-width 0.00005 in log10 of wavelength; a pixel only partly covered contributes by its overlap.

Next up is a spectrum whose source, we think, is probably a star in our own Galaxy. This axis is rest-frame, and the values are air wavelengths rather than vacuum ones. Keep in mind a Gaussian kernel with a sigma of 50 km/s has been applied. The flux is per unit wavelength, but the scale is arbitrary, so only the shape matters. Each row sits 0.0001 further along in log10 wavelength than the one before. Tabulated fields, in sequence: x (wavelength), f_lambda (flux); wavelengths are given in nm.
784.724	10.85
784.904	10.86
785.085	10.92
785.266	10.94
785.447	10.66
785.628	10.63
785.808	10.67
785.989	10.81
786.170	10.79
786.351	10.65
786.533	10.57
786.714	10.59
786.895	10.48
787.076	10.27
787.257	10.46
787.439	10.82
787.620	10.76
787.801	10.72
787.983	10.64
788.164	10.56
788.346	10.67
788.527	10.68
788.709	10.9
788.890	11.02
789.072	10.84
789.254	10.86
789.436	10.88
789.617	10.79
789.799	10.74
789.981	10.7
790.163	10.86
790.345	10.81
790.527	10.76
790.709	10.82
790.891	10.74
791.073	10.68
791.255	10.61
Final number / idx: 10.8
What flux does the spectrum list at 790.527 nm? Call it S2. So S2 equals 10.76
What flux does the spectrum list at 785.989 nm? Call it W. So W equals 10.81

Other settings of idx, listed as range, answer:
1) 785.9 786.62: 10.7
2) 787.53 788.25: 10.7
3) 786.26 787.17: 10.5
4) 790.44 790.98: 10.8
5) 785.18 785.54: 10.8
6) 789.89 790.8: 10.8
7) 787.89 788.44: 10.6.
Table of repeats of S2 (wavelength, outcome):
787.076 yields 10.27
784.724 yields 10.85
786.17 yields 10.79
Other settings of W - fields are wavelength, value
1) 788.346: 10.67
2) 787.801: 10.72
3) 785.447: 10.66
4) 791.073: 10.68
